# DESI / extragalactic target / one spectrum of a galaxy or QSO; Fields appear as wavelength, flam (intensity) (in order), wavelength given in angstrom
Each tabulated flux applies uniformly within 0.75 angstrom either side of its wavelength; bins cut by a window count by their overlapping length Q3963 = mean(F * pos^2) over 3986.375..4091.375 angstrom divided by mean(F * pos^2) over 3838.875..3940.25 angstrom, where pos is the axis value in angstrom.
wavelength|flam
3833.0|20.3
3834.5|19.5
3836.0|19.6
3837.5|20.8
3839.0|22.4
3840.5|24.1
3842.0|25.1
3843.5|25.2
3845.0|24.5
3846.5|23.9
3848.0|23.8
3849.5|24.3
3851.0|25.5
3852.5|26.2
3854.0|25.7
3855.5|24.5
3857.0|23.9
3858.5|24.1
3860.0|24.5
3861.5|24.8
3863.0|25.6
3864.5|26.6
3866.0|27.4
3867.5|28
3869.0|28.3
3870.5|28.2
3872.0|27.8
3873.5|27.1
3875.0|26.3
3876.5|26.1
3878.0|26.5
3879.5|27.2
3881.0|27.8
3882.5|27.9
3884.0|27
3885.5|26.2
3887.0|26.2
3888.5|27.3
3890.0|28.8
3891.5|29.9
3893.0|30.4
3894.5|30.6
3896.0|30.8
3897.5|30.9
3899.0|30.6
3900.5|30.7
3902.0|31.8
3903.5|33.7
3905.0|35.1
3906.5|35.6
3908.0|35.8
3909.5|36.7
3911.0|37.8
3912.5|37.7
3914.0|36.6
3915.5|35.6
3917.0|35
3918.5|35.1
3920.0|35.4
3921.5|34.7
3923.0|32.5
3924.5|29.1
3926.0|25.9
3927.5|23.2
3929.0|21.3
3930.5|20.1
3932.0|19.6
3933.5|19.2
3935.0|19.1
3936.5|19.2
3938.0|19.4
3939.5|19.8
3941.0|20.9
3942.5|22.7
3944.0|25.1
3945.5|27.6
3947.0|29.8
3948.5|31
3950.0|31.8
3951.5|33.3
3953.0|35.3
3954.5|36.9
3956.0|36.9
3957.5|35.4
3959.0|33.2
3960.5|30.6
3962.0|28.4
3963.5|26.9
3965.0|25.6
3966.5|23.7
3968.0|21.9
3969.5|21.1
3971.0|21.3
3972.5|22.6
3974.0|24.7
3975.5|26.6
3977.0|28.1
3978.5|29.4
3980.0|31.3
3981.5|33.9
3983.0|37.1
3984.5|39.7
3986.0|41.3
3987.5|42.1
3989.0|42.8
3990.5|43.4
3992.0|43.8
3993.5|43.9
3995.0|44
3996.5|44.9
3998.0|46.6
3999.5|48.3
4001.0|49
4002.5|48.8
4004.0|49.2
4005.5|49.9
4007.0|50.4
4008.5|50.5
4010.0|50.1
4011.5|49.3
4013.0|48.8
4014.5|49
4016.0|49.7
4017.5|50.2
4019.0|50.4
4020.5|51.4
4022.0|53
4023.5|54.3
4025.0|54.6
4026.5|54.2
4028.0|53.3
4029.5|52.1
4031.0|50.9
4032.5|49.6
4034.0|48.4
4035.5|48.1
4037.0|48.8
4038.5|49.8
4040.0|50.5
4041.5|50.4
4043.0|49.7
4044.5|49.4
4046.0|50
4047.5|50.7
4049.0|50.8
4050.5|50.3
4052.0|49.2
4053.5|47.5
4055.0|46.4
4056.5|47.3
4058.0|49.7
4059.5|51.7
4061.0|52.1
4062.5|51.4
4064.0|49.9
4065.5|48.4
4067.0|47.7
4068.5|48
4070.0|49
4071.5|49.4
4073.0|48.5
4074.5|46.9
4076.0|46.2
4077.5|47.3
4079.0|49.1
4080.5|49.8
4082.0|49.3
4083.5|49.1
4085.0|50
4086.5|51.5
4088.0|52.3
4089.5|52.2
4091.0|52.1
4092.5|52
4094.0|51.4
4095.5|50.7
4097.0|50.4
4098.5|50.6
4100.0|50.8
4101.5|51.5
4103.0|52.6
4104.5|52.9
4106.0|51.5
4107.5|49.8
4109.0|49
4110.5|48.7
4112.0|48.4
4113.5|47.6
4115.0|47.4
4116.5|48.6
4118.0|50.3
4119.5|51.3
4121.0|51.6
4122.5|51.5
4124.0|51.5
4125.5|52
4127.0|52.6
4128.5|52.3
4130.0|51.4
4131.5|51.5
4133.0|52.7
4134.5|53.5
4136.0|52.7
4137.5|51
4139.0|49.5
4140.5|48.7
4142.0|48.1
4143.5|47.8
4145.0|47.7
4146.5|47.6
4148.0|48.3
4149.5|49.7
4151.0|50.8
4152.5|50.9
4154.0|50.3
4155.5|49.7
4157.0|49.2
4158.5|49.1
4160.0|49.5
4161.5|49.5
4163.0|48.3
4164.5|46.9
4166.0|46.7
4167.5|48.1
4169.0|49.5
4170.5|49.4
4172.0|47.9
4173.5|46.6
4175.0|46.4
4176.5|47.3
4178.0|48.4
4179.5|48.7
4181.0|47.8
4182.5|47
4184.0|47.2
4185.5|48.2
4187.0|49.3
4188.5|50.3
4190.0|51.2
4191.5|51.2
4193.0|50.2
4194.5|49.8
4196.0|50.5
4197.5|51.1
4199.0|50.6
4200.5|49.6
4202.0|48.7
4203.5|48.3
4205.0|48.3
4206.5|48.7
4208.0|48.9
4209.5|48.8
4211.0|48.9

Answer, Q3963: 1.9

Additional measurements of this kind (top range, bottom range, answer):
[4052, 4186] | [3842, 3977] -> 1.97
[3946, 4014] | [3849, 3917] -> 1.33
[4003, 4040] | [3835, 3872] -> 2.21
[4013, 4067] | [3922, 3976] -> 2.01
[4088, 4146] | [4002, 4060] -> 1.05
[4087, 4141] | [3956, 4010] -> 1.48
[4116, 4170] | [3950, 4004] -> 1.54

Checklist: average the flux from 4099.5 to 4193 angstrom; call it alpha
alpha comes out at 49.6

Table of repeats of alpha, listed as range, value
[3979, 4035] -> 47.2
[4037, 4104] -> 49.9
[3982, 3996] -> 41.9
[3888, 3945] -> 29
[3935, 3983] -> 27.6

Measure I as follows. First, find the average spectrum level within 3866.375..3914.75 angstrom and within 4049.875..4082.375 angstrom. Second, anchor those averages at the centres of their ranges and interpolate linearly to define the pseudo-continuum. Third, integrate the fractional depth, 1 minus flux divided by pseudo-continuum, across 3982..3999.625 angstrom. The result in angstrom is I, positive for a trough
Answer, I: -0.8 angstrom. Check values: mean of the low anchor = 30.3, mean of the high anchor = 48.9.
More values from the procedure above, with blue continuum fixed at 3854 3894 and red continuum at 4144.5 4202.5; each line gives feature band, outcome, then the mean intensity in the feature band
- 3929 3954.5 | 5.7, 24.9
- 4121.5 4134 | -1.7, 52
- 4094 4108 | -2.4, 51.2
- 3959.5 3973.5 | 3.7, 24.8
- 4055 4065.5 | -2.4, 49.9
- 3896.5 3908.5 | -1.6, 32.9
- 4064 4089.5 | -4.4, 49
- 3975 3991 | -0.5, 36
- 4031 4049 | -4.9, 49.7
